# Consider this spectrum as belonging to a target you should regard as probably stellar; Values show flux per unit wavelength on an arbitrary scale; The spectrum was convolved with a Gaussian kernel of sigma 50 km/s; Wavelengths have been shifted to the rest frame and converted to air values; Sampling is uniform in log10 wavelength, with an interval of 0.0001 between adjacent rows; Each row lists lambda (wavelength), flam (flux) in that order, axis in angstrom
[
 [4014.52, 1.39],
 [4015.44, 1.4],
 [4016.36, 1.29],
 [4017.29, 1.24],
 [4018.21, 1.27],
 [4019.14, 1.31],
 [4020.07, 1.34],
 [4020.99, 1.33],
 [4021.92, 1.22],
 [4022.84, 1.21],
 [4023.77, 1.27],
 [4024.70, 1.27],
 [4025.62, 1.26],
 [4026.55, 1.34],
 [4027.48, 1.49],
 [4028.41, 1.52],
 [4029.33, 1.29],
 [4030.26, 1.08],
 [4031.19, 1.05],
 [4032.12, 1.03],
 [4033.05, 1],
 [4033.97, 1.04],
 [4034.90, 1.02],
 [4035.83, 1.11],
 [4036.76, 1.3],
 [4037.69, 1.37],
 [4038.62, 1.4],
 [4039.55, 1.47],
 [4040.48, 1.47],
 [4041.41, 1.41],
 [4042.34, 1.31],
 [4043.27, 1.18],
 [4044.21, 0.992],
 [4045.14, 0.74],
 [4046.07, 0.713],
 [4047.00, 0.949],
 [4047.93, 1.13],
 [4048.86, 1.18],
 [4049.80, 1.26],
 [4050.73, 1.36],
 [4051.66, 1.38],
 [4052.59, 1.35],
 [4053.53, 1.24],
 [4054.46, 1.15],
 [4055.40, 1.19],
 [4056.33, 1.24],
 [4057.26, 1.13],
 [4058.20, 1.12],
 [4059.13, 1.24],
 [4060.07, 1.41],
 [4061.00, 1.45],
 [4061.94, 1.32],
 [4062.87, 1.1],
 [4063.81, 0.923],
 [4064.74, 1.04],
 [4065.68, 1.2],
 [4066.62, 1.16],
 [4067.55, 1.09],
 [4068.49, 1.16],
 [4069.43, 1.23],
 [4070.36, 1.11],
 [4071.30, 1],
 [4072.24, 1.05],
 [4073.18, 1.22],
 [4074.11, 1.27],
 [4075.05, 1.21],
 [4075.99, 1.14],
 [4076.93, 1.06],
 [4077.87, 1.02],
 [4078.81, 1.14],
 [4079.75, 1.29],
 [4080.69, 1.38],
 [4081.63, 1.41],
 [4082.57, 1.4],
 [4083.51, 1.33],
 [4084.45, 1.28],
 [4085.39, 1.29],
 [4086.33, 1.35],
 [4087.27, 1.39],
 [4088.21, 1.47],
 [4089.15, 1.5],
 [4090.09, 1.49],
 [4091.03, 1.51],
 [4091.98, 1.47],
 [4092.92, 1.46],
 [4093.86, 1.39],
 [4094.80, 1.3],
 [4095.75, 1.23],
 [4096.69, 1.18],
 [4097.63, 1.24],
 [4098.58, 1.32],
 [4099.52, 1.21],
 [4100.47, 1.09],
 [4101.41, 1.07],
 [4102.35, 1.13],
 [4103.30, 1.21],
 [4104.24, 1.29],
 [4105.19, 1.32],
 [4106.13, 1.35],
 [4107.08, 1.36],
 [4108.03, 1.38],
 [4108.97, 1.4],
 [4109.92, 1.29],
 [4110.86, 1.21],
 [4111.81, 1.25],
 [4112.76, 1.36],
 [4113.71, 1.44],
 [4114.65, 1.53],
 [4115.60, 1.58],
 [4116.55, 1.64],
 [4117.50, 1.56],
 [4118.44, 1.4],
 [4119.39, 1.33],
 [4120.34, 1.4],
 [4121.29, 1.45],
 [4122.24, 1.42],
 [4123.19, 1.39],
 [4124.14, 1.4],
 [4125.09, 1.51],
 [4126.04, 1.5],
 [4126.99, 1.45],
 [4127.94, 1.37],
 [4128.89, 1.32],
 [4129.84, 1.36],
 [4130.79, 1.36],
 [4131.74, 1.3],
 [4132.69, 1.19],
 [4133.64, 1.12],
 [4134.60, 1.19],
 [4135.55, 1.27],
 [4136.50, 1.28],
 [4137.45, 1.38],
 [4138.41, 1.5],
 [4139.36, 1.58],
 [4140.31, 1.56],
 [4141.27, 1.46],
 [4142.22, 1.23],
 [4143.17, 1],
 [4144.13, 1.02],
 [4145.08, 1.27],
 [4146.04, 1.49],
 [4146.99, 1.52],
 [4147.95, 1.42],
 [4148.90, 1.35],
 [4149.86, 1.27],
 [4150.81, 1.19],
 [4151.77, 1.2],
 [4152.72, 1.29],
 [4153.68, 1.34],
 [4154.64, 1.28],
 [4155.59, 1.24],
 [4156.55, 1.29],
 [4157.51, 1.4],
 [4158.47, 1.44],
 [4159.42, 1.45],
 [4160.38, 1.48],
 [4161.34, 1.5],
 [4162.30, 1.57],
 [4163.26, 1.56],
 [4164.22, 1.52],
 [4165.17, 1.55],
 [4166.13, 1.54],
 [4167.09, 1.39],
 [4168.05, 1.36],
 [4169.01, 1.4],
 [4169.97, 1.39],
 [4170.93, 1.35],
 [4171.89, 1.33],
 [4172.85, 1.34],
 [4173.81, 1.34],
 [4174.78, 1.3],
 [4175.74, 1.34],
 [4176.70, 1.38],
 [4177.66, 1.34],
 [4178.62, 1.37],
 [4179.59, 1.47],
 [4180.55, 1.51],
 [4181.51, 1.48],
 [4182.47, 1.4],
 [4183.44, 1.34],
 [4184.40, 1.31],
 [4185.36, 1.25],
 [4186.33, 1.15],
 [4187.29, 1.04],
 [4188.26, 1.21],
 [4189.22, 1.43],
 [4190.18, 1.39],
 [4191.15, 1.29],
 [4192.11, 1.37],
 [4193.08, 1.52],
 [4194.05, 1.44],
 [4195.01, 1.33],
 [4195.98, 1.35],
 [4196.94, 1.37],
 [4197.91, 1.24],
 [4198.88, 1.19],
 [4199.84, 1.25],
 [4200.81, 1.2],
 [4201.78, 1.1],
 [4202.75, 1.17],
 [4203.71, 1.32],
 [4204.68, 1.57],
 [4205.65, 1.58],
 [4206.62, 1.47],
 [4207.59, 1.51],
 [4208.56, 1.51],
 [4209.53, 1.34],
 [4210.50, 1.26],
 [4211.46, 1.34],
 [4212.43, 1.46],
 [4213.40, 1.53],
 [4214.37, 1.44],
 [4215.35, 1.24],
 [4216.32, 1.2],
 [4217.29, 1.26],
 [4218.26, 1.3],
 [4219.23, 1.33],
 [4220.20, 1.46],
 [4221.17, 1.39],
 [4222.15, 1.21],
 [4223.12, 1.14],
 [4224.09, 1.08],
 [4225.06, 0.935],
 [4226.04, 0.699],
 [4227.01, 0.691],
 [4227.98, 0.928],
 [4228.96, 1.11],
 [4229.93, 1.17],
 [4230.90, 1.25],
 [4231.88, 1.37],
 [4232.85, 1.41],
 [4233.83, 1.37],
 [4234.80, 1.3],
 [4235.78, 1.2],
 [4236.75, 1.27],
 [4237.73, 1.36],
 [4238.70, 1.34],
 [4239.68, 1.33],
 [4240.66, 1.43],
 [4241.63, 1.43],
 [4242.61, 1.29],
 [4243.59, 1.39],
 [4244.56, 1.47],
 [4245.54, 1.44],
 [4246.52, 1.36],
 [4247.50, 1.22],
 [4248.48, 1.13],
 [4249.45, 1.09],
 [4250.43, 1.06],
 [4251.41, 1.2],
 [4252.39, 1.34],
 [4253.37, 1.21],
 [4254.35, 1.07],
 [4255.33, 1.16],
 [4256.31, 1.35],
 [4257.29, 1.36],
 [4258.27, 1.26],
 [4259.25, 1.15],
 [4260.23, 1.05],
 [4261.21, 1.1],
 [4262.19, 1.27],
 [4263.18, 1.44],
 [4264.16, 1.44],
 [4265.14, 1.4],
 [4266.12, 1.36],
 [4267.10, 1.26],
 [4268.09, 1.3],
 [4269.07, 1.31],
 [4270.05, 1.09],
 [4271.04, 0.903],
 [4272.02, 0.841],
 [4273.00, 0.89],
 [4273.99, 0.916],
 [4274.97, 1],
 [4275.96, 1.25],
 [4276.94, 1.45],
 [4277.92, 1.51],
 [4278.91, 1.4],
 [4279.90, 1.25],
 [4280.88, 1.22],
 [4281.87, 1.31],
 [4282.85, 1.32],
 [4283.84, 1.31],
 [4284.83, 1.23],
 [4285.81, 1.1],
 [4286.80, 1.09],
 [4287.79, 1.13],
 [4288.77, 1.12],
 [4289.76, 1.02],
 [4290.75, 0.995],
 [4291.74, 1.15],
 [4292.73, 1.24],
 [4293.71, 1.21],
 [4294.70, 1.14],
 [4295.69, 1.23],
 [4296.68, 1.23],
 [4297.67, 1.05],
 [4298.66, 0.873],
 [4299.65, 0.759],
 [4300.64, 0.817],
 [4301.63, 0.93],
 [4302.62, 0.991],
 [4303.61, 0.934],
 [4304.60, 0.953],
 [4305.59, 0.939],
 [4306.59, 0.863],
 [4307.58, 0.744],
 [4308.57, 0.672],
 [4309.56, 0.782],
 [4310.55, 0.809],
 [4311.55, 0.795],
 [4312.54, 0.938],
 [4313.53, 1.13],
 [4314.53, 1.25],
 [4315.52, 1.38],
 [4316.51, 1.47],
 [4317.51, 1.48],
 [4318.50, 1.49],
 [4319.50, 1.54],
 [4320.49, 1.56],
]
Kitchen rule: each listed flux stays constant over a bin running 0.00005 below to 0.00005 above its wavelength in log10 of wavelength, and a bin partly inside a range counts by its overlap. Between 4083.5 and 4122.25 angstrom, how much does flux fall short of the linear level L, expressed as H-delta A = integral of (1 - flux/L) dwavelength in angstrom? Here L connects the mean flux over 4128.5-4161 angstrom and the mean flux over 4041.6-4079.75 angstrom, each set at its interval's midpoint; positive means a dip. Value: -3.5 angstrom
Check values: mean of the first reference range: 1.16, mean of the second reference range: 1.33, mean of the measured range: 1.35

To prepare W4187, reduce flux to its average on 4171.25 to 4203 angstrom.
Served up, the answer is 1.32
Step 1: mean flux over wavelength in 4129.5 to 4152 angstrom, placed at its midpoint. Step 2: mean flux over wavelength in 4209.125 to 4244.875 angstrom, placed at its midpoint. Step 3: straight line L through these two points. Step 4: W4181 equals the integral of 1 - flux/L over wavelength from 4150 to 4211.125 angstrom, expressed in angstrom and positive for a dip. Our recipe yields -3.4 angstrom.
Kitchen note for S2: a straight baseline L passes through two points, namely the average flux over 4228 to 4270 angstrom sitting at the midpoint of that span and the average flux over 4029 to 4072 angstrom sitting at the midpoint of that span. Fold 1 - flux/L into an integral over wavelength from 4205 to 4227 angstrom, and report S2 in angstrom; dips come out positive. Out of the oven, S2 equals -0.60 angstrom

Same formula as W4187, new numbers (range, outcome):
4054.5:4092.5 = 1.24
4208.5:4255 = 1.25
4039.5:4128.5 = 1.28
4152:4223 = 1.36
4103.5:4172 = 1.38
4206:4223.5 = 1.36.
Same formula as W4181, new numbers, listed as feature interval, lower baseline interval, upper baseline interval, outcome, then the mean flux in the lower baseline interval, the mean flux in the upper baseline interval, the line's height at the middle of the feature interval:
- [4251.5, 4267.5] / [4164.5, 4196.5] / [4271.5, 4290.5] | -0.6 angstrom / 1.36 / 1.17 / 1.21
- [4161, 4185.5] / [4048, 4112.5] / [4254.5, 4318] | -4.3 angstrom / 1.26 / 1.13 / 1.2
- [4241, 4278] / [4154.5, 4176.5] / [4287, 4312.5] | -4.1 angstrom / 1.41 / 0.976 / 1.11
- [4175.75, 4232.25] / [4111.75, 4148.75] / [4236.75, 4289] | 0.5 angstrom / 1.38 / 1.24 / 1.3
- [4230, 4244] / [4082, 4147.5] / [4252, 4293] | -1.1 angstrom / 1.35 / 1.2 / 1.24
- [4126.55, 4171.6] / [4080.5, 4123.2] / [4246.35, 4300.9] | -1.9 angstrom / 1.36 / 1.18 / 1.31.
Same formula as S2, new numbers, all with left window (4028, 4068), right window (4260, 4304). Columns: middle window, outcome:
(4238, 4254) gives -1.9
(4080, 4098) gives -2.9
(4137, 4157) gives -2.6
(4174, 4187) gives -2.0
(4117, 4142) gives -4.4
